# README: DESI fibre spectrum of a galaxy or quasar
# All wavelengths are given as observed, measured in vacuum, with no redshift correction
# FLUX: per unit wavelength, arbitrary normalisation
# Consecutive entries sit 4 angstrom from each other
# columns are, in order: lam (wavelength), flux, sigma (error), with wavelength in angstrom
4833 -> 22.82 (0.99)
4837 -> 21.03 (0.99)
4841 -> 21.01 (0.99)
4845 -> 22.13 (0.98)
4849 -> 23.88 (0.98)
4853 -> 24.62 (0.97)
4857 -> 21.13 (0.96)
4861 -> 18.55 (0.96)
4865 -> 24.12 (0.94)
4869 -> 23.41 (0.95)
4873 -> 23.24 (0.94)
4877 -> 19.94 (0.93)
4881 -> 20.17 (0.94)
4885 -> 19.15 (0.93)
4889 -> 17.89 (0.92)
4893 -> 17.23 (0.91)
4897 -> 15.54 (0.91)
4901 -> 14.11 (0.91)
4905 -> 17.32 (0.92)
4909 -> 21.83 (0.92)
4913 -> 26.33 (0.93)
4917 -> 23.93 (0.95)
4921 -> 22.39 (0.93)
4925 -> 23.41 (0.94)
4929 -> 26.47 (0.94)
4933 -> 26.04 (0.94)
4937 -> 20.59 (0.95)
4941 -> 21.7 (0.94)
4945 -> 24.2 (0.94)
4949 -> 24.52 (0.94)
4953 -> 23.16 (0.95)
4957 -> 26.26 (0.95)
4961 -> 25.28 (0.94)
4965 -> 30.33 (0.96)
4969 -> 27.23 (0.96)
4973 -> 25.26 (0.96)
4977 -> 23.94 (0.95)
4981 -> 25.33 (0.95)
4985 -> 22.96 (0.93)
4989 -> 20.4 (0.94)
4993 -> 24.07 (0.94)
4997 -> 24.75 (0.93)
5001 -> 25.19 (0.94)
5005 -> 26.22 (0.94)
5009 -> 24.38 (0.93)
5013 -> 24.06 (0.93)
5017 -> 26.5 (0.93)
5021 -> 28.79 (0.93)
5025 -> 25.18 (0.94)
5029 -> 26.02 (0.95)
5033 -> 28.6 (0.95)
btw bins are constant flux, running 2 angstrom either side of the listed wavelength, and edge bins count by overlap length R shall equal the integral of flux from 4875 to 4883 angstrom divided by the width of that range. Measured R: 20.1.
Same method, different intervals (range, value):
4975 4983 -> 24.6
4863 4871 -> 23.8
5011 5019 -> 25.3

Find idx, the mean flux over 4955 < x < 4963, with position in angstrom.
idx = 25.8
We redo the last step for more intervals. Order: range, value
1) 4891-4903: 15.6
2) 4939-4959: 24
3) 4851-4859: 22.9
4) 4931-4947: 23.1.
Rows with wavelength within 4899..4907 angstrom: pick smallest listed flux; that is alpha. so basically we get 14.11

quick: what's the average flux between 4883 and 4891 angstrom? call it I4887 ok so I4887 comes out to 18.5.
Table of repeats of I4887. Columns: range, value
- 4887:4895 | 17.6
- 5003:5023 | 26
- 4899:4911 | 17.8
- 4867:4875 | 23.3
